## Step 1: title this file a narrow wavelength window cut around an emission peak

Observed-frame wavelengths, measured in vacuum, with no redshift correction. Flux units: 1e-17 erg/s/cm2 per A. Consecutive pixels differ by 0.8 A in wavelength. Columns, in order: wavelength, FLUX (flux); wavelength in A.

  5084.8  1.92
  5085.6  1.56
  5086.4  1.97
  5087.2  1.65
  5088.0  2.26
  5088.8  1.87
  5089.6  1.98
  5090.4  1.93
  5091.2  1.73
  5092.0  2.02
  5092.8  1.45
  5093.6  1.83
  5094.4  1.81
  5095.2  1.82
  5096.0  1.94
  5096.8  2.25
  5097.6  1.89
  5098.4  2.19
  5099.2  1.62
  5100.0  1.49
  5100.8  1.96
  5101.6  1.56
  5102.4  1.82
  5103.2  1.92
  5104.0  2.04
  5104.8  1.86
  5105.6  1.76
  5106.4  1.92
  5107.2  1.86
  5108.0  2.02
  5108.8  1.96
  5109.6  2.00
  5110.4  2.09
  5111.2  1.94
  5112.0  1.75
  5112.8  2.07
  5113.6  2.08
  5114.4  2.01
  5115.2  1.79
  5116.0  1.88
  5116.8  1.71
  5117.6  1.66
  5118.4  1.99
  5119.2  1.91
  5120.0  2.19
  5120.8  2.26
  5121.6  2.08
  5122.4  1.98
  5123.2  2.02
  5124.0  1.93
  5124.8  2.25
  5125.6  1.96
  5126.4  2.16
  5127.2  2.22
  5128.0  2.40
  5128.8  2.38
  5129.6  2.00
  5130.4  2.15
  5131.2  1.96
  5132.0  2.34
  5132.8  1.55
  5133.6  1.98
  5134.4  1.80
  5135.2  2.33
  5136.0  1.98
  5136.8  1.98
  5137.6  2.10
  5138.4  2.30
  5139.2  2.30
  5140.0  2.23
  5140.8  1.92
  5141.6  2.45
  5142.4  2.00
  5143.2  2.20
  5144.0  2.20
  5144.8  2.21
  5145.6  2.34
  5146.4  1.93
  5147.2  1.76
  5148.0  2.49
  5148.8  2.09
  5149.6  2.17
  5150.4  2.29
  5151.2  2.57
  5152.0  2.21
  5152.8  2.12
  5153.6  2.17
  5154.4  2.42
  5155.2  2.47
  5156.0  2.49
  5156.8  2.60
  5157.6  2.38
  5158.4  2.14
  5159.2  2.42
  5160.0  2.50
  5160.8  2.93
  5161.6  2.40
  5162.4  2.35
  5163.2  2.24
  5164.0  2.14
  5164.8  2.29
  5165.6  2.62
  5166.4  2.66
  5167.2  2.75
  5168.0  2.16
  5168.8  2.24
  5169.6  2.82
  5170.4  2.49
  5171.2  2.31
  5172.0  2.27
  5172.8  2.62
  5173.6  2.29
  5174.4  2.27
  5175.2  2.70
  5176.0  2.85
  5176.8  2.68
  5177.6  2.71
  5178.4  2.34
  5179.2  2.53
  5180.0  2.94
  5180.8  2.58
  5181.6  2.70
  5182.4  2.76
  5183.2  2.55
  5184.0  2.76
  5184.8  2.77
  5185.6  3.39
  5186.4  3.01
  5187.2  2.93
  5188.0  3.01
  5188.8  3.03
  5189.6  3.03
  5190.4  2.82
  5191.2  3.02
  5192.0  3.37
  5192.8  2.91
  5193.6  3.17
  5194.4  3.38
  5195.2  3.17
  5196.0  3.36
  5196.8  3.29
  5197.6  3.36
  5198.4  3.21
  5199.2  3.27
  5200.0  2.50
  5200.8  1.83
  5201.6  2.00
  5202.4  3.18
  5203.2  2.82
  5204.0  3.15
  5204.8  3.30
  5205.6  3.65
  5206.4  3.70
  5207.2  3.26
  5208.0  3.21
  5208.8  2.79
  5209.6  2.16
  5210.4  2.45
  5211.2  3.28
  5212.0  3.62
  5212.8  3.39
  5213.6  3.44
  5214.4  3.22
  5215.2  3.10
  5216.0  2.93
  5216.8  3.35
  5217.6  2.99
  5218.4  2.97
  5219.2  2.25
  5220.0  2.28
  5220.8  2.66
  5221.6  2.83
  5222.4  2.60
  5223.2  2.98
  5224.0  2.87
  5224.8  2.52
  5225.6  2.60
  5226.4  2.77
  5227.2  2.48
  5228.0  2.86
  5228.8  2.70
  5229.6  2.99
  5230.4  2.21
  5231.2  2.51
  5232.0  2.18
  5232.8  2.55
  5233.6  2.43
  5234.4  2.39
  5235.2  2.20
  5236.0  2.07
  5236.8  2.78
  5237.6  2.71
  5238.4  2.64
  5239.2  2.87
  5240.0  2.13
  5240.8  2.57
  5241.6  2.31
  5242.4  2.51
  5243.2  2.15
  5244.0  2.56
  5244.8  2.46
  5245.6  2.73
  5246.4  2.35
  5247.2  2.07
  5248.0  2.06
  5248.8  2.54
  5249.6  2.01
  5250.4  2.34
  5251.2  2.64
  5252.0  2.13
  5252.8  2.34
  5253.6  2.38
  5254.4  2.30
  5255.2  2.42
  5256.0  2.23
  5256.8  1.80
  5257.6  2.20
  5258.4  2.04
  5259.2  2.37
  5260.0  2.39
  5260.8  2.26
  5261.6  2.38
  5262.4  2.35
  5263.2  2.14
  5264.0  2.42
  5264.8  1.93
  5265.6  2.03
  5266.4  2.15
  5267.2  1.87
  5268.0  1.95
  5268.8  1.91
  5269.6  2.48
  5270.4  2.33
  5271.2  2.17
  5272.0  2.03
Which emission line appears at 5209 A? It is C IV 1549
